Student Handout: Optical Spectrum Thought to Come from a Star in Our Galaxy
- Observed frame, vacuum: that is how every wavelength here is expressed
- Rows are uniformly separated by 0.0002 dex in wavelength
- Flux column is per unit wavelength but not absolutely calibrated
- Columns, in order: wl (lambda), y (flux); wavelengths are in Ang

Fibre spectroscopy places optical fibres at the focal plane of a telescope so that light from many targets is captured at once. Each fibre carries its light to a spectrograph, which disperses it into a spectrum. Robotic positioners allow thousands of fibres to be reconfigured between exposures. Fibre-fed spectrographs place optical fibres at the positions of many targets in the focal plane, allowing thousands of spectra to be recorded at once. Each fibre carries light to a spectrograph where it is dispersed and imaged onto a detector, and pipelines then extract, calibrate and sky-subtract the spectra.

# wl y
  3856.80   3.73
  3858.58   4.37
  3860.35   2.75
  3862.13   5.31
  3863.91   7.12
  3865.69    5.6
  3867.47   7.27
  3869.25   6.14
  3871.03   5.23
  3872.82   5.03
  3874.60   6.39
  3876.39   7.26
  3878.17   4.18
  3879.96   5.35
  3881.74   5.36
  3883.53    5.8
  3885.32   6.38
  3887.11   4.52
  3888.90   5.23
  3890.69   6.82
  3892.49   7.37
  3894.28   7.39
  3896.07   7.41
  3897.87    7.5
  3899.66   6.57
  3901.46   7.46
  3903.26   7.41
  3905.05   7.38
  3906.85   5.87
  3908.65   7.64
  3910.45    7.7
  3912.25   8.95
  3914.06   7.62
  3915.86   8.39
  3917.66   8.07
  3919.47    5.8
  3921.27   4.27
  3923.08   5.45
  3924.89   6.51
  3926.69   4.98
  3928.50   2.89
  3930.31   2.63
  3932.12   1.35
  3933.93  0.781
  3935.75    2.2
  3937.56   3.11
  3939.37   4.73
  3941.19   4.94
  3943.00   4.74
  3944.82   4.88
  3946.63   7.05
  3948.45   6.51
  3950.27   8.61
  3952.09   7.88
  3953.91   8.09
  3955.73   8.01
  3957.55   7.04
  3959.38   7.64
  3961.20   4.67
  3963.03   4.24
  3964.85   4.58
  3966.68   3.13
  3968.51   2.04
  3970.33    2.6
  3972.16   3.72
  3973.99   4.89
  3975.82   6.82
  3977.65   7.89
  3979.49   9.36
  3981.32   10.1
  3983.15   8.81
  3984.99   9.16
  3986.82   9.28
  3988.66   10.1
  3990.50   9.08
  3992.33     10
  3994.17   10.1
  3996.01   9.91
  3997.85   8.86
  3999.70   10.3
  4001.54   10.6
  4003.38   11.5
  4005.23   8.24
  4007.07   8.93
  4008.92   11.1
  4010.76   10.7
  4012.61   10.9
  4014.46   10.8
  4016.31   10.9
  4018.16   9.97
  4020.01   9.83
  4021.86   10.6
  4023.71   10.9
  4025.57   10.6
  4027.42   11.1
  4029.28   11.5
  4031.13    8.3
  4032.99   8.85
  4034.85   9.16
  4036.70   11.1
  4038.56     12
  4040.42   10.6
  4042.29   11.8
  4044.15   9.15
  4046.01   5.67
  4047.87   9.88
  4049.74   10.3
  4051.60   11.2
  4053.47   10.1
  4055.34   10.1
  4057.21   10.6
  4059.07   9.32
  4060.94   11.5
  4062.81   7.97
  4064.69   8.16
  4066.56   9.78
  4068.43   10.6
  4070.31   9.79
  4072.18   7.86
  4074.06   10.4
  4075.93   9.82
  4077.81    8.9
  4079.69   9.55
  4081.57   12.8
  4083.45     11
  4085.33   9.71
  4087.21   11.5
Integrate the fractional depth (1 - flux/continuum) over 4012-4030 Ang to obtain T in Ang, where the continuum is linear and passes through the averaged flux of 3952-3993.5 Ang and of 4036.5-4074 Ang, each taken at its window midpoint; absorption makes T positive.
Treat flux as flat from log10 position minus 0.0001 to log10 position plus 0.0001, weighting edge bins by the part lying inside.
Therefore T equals -4.3 Ang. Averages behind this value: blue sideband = 6.92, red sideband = 9.86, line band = 10.7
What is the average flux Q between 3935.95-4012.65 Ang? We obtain 7.42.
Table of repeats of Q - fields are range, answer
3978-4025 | 9.98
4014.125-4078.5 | 9.97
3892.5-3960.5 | 6.1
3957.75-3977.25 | 4.62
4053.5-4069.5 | 9.77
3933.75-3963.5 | 5.73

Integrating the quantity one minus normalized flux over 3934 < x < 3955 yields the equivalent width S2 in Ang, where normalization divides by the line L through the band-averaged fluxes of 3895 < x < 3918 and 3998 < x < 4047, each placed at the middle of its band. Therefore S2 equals 7.2 Ang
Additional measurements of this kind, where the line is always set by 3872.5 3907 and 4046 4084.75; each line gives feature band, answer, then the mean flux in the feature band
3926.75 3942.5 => 9.3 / 2.99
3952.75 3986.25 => 7.0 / 6.31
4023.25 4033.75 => -1.2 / 10.2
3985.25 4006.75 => -3.2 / 9.77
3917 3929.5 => 3.0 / 5.35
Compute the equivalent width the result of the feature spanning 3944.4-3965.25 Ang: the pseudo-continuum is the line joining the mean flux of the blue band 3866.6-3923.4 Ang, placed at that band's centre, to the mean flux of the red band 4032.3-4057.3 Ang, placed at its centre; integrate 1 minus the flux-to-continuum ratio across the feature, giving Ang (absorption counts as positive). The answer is 3.25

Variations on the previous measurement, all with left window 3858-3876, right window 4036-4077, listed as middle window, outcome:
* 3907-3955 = 9.5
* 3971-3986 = 1.1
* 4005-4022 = -2.6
